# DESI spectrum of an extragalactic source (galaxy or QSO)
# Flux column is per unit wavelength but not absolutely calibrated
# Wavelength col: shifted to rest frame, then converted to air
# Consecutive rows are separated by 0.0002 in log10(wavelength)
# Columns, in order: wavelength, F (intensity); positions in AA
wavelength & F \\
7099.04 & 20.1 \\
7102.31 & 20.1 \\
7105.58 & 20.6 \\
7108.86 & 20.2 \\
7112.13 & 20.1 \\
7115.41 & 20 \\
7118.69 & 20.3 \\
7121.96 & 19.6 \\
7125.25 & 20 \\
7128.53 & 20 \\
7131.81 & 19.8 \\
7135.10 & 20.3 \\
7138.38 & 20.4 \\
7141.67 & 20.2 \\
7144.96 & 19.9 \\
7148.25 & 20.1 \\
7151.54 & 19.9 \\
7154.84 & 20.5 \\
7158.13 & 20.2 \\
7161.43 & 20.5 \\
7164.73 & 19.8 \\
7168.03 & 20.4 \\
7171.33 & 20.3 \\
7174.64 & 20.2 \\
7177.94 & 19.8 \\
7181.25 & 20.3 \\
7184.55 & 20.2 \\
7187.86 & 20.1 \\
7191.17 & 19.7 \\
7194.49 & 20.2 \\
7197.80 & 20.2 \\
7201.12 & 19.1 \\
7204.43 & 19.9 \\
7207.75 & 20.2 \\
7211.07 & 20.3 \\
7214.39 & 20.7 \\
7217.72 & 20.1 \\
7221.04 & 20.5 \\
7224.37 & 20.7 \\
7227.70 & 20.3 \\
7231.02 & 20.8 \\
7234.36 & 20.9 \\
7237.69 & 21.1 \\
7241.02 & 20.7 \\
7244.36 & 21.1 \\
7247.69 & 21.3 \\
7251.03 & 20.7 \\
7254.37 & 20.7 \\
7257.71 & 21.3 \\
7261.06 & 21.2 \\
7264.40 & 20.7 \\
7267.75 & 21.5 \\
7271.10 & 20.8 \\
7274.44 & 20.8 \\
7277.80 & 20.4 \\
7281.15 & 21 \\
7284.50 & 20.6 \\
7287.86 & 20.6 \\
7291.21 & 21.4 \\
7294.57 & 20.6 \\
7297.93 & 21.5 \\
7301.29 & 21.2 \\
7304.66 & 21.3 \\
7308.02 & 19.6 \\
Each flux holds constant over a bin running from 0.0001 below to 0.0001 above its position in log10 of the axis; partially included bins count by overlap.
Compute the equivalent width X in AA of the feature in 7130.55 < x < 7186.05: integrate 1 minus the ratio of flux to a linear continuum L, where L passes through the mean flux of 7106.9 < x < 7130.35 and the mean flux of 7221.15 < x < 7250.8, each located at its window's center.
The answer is 0.4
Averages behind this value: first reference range 20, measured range 20.2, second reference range 20.8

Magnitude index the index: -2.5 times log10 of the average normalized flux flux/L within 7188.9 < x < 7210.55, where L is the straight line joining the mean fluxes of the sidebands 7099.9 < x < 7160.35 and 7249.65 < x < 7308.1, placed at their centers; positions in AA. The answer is 0.032 mag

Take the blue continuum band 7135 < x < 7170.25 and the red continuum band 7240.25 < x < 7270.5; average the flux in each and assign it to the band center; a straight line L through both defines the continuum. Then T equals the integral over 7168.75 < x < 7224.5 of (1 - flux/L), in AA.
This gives 1.1 AA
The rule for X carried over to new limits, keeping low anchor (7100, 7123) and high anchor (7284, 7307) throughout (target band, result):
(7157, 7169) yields 0.1 AA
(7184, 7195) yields 0.3 AA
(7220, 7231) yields 0.1 AA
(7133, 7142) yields 0.0 AA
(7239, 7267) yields -0.2 AA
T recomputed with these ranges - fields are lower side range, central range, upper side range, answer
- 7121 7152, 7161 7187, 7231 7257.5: 0.23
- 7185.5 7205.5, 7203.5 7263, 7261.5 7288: -1.09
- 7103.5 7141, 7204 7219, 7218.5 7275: 0.29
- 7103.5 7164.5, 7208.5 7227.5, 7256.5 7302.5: 0.17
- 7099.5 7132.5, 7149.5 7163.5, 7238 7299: 0.03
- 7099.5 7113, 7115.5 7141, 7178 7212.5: 0.16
